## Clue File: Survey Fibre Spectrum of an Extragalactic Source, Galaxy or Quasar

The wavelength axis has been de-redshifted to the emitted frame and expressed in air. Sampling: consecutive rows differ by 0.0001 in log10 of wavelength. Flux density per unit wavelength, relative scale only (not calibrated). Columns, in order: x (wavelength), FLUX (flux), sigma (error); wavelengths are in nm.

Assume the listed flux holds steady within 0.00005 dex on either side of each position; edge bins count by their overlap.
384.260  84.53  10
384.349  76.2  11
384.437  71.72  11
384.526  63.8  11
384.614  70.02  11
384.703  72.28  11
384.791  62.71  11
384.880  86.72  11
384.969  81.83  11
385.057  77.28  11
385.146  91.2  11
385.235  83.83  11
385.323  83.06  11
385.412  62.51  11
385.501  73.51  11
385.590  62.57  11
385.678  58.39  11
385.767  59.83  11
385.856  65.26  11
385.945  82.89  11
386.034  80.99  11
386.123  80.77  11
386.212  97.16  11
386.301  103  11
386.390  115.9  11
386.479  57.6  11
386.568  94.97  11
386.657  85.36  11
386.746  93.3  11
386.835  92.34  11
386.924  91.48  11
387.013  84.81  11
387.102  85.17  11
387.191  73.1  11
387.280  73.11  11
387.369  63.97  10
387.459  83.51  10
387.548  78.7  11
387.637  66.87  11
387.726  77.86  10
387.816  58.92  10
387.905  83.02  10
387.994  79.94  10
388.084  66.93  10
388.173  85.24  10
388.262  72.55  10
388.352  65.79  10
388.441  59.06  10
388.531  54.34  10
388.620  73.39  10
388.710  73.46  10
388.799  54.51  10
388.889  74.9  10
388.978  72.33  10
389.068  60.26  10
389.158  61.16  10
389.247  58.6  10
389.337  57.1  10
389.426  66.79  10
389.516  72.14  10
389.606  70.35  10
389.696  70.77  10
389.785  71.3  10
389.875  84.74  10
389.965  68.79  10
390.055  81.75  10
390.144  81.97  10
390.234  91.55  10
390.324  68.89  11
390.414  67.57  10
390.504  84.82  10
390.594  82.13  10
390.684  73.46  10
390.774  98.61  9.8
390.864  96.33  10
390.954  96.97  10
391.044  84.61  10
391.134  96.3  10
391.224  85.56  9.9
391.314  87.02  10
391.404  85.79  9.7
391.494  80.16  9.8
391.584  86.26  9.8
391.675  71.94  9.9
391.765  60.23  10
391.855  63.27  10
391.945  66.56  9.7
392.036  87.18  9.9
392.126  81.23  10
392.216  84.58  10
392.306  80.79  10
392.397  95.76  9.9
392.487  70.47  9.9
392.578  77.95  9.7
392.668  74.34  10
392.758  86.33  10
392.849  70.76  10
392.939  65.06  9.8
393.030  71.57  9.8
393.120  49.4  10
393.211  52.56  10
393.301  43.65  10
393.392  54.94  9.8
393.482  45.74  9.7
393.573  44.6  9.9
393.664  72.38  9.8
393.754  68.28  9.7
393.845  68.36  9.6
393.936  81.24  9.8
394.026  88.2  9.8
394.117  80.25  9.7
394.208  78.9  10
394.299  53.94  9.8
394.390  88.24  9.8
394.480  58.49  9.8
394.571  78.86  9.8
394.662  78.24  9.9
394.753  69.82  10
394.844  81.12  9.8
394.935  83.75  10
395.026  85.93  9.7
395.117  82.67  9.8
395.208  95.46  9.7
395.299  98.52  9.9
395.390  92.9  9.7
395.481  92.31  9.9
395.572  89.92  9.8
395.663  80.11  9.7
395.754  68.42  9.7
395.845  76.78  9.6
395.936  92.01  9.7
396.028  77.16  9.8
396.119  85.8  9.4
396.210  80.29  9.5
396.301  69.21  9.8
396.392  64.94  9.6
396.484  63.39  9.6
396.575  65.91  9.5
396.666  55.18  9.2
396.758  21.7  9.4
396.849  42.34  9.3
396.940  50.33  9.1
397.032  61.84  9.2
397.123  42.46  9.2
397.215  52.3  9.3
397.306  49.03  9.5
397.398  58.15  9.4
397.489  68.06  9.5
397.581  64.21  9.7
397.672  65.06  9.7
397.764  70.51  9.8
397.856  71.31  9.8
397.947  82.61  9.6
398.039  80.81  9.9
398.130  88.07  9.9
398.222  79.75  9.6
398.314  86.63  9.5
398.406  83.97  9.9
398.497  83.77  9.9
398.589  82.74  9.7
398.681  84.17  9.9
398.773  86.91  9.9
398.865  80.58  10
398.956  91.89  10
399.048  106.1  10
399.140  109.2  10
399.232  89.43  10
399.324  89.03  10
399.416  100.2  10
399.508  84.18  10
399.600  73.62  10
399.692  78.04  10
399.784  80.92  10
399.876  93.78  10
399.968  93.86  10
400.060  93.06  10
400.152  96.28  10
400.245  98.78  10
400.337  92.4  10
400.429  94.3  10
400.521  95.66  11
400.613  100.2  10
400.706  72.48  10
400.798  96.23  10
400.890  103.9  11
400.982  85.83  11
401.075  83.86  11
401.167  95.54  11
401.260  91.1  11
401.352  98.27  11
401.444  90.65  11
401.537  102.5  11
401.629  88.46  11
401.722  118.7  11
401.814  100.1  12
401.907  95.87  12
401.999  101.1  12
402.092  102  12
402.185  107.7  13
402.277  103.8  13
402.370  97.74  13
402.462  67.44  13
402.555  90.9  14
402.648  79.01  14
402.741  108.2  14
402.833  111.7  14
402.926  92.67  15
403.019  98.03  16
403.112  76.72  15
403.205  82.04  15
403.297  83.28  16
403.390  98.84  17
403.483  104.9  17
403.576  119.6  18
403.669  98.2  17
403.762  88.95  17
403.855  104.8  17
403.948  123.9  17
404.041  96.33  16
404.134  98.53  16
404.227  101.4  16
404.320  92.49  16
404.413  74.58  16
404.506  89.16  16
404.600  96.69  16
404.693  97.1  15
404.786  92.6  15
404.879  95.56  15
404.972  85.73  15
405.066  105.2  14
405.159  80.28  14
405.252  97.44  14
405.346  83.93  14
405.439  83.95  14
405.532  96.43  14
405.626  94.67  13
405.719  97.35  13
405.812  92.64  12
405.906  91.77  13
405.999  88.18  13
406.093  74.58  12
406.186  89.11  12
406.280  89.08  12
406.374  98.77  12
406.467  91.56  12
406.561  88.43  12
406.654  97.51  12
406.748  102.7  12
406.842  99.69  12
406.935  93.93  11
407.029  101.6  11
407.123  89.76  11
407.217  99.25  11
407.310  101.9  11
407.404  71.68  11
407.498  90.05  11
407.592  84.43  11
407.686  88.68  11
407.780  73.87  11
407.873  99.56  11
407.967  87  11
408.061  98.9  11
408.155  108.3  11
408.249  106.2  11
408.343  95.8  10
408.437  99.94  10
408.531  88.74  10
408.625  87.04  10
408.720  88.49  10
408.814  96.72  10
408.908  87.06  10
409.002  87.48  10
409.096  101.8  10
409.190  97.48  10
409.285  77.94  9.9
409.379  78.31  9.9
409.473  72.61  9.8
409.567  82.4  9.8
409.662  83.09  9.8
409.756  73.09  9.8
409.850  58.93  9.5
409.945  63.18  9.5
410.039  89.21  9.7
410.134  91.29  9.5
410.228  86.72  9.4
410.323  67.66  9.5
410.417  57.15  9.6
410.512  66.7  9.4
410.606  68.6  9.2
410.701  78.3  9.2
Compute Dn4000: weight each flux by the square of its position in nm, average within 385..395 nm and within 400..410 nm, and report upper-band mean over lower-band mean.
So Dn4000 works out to 1.3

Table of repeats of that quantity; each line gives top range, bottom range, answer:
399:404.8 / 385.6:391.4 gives 1.31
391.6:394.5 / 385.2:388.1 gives 0.92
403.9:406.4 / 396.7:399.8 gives 1.29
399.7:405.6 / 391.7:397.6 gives 1.40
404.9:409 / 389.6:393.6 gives 1.32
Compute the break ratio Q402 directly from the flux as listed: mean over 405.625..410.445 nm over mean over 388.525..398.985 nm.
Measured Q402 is 1.2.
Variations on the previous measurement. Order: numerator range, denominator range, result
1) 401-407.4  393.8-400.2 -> 1.22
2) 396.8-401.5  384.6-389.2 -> 1.08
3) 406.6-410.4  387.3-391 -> 1.20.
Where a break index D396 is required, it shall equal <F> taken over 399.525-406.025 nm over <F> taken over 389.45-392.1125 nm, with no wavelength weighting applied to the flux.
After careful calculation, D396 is 1.18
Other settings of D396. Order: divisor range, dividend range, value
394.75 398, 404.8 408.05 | 1.29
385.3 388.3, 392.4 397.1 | 0.91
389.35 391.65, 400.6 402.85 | 1.18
